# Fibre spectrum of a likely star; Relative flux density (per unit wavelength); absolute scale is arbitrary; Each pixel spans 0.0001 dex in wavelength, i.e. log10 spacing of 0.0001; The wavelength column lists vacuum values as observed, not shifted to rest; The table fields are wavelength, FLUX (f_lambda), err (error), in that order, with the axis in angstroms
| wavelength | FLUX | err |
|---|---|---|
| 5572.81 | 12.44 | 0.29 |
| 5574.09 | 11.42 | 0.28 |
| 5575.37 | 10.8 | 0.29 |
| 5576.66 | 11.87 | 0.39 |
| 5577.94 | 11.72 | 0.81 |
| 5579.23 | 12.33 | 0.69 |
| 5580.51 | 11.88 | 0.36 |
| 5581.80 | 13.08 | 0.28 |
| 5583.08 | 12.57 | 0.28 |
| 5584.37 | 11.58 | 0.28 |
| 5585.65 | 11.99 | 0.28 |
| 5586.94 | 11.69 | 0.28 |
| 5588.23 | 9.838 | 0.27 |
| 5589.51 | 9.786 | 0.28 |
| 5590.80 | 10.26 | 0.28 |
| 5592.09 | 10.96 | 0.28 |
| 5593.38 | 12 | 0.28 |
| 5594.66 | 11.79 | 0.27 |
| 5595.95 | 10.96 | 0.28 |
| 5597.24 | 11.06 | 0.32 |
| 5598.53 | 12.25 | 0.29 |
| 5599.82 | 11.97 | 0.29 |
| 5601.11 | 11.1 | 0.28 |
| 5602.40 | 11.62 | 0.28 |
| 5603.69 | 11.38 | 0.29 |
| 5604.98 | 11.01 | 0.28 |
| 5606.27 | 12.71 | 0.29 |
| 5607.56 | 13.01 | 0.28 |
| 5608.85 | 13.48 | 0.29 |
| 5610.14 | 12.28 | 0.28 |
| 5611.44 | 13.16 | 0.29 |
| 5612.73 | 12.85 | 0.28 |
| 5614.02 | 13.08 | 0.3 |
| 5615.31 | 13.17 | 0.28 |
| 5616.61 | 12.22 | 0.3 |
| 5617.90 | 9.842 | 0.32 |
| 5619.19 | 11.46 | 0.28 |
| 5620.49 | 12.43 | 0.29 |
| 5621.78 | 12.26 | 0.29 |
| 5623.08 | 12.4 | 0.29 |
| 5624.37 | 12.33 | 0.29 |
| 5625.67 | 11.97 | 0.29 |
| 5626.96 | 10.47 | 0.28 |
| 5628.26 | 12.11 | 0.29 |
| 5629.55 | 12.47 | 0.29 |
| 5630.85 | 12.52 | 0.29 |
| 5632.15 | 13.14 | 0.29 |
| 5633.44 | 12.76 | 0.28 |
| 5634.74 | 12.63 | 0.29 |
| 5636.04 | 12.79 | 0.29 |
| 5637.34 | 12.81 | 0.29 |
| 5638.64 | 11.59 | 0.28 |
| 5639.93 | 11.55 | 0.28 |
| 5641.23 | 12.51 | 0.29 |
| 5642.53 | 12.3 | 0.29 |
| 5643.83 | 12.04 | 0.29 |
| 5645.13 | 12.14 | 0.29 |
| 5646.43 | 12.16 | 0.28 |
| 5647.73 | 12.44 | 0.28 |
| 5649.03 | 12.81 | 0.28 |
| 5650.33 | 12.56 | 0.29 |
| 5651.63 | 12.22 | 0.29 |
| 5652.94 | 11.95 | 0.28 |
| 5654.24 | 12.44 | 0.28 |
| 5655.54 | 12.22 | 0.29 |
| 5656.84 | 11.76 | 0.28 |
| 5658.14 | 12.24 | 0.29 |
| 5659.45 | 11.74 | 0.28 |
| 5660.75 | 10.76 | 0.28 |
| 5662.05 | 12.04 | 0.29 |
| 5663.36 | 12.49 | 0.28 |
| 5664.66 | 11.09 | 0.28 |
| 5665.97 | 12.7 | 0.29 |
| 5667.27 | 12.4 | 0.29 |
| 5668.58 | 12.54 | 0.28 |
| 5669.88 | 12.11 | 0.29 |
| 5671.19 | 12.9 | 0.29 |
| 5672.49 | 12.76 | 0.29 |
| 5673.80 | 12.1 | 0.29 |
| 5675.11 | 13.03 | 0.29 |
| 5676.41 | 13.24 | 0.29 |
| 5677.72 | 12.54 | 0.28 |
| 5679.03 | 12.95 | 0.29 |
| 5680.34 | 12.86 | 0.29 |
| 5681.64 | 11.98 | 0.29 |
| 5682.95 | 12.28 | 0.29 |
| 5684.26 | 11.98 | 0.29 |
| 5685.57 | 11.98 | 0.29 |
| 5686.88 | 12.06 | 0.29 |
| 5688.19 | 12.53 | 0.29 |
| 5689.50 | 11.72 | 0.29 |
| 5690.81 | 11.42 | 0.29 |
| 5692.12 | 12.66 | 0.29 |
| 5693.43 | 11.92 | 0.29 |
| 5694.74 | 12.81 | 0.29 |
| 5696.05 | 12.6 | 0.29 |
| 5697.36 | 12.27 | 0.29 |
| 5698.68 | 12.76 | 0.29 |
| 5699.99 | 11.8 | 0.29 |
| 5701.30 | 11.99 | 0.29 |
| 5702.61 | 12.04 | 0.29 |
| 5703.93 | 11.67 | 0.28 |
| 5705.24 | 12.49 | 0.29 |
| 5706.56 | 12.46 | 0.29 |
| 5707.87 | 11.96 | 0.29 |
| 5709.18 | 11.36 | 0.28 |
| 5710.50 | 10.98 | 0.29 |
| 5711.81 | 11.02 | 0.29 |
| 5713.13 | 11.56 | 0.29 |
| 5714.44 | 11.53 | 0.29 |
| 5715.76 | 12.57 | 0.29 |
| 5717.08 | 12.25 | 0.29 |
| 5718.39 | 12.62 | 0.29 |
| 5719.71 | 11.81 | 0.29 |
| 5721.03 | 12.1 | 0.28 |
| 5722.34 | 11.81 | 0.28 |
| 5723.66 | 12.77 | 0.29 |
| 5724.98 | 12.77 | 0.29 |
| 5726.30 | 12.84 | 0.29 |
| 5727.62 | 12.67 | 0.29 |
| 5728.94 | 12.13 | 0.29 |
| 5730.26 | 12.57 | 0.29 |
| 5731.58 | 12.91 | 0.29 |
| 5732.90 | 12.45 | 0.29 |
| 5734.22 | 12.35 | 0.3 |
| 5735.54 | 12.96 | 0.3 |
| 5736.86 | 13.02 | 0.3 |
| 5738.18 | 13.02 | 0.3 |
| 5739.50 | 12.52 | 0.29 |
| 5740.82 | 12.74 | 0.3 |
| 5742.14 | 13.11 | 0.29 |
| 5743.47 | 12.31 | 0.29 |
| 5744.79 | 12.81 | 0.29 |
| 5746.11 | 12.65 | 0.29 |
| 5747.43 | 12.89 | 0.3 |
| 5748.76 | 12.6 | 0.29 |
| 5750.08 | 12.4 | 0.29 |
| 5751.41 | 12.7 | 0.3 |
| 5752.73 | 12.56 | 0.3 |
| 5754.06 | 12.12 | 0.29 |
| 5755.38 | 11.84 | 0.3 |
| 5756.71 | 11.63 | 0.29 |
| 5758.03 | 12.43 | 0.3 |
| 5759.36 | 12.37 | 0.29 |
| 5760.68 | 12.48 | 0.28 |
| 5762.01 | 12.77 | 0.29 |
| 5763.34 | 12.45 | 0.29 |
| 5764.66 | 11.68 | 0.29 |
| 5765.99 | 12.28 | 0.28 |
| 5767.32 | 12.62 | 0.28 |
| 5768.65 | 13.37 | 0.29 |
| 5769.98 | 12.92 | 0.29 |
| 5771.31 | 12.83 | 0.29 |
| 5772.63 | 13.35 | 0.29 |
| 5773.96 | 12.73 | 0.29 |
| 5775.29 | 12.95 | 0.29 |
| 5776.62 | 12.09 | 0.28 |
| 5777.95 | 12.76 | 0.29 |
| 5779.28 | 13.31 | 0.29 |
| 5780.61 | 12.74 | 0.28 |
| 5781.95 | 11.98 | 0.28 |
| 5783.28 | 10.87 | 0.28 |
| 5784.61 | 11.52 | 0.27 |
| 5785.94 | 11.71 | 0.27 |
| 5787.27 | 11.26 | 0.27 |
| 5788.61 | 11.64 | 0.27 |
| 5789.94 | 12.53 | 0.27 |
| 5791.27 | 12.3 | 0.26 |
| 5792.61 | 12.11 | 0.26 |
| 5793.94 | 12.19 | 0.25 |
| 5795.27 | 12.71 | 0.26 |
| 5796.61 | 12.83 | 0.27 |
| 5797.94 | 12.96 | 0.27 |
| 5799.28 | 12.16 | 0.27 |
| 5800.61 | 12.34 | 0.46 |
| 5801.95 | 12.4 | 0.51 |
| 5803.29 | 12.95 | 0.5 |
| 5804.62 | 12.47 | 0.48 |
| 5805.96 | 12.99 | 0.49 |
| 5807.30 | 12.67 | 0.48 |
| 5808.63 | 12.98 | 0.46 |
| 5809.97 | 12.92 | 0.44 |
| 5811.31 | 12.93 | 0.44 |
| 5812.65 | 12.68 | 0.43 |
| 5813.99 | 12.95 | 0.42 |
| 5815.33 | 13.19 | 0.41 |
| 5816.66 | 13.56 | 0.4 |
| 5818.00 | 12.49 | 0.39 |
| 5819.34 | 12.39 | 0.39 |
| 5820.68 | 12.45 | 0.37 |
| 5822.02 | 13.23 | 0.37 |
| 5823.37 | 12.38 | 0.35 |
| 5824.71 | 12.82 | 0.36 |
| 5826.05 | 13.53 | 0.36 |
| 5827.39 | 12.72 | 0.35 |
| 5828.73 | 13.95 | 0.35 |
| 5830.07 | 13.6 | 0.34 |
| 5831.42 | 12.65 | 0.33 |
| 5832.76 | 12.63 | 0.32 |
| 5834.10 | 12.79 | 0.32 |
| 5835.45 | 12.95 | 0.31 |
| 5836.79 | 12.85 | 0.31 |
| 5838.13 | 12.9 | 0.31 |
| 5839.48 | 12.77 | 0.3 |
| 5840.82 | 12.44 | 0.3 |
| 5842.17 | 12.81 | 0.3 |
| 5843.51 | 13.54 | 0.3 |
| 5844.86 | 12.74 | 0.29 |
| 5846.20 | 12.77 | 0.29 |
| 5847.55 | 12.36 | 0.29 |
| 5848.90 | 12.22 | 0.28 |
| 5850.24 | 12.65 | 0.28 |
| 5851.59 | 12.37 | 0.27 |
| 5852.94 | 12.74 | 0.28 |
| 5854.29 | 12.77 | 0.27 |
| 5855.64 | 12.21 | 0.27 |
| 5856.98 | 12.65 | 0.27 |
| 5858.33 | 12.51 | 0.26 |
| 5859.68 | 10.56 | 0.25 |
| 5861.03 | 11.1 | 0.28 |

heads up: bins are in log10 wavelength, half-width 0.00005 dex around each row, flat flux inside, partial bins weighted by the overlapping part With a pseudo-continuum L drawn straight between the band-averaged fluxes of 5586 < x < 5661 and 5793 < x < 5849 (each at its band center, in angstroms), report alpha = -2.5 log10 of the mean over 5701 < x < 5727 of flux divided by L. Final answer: 0.03 mag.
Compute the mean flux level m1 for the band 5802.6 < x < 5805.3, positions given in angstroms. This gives 12.7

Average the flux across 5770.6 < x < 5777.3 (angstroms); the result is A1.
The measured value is 12.8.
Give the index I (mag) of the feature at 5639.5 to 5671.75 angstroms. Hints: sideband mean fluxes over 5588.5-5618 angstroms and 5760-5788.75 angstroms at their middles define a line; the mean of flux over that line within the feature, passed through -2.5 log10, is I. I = -0.01 mag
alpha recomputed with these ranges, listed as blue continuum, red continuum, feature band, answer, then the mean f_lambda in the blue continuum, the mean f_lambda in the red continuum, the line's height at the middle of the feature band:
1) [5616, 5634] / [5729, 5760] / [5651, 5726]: 0.012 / 12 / 12.6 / 12.3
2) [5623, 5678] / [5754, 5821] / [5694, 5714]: 0.034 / 12.3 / 12.5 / 12.4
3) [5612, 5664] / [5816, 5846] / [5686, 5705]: 0.021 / 12.2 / 12.9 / 12.4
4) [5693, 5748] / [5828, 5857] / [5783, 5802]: 0.043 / 12.3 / 12.8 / 12.6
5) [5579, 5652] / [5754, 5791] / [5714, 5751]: -0.025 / 12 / 12.3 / 12.3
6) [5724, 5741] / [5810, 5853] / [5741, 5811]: 0.025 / 12.7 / 12.8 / 12.8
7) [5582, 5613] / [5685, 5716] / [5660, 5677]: -0.036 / 11.7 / 12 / 11.9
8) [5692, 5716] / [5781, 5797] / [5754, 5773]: -0.045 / 12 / 12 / 12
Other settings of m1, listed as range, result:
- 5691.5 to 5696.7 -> 12.5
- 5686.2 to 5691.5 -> 11.9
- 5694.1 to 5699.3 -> 12.6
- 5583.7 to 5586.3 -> 11.8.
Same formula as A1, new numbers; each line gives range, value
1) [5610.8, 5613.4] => 13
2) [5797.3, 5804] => 12.6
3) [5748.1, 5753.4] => 12.6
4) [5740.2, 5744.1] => 12.7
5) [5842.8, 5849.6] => 12.7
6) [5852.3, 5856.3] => 12.6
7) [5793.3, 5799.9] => 12.6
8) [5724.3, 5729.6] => 12.6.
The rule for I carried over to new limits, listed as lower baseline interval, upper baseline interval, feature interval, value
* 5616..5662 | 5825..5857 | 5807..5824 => -0.01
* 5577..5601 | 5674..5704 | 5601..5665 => -0.03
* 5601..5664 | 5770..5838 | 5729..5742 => -0.02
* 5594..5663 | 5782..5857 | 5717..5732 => 0.00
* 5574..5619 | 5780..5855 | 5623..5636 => -0.03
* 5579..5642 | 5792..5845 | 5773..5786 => 0.03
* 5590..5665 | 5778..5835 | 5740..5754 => -0.02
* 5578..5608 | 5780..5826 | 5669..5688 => -0.05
